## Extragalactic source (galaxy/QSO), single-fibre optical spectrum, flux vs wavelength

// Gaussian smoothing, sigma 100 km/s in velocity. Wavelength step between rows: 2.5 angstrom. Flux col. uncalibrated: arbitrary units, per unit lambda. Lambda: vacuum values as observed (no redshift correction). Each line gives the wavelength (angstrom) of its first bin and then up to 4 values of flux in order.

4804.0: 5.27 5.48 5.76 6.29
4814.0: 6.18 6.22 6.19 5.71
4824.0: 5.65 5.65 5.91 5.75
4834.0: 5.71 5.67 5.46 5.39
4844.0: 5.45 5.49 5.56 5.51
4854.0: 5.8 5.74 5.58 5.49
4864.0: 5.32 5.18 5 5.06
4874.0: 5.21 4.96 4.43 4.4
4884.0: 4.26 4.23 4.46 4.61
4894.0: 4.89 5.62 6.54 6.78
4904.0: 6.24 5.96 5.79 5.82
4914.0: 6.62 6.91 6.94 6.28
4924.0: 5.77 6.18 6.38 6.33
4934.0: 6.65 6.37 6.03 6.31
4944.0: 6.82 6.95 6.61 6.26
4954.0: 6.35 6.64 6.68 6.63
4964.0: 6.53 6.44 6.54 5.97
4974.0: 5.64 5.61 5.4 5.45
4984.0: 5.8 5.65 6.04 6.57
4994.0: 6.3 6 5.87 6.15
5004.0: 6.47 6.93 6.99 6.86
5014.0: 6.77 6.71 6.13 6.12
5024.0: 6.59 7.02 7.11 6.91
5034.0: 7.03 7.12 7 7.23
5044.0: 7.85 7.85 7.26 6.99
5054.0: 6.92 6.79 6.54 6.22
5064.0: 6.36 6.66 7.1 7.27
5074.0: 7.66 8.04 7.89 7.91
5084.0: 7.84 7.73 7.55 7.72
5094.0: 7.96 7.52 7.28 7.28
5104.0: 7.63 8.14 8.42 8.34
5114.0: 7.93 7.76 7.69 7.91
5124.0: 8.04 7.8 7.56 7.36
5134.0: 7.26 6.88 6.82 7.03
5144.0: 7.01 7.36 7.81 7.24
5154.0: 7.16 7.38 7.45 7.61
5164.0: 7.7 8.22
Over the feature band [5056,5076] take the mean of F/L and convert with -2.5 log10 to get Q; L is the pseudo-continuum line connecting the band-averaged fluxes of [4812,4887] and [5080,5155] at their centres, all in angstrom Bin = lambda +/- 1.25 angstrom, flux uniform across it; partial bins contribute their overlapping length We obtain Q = 0.05 mag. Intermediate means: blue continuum 5.43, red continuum 7.6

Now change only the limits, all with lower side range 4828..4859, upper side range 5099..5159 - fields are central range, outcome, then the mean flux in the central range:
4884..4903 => 0.14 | 5.25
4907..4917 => -0.02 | 6.21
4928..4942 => -0.02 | 6.35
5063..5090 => -0.04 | 7.46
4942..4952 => -0.06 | 6.66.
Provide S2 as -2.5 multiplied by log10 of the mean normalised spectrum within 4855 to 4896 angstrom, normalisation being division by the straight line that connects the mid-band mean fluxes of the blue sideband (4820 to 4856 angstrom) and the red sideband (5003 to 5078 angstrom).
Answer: 0.186 mag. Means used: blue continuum 5.63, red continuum 6.95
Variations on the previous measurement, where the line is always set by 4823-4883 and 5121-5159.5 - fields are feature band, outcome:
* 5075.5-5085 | -0.14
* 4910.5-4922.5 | -0.12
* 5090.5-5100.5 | -0.08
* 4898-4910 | -0.10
